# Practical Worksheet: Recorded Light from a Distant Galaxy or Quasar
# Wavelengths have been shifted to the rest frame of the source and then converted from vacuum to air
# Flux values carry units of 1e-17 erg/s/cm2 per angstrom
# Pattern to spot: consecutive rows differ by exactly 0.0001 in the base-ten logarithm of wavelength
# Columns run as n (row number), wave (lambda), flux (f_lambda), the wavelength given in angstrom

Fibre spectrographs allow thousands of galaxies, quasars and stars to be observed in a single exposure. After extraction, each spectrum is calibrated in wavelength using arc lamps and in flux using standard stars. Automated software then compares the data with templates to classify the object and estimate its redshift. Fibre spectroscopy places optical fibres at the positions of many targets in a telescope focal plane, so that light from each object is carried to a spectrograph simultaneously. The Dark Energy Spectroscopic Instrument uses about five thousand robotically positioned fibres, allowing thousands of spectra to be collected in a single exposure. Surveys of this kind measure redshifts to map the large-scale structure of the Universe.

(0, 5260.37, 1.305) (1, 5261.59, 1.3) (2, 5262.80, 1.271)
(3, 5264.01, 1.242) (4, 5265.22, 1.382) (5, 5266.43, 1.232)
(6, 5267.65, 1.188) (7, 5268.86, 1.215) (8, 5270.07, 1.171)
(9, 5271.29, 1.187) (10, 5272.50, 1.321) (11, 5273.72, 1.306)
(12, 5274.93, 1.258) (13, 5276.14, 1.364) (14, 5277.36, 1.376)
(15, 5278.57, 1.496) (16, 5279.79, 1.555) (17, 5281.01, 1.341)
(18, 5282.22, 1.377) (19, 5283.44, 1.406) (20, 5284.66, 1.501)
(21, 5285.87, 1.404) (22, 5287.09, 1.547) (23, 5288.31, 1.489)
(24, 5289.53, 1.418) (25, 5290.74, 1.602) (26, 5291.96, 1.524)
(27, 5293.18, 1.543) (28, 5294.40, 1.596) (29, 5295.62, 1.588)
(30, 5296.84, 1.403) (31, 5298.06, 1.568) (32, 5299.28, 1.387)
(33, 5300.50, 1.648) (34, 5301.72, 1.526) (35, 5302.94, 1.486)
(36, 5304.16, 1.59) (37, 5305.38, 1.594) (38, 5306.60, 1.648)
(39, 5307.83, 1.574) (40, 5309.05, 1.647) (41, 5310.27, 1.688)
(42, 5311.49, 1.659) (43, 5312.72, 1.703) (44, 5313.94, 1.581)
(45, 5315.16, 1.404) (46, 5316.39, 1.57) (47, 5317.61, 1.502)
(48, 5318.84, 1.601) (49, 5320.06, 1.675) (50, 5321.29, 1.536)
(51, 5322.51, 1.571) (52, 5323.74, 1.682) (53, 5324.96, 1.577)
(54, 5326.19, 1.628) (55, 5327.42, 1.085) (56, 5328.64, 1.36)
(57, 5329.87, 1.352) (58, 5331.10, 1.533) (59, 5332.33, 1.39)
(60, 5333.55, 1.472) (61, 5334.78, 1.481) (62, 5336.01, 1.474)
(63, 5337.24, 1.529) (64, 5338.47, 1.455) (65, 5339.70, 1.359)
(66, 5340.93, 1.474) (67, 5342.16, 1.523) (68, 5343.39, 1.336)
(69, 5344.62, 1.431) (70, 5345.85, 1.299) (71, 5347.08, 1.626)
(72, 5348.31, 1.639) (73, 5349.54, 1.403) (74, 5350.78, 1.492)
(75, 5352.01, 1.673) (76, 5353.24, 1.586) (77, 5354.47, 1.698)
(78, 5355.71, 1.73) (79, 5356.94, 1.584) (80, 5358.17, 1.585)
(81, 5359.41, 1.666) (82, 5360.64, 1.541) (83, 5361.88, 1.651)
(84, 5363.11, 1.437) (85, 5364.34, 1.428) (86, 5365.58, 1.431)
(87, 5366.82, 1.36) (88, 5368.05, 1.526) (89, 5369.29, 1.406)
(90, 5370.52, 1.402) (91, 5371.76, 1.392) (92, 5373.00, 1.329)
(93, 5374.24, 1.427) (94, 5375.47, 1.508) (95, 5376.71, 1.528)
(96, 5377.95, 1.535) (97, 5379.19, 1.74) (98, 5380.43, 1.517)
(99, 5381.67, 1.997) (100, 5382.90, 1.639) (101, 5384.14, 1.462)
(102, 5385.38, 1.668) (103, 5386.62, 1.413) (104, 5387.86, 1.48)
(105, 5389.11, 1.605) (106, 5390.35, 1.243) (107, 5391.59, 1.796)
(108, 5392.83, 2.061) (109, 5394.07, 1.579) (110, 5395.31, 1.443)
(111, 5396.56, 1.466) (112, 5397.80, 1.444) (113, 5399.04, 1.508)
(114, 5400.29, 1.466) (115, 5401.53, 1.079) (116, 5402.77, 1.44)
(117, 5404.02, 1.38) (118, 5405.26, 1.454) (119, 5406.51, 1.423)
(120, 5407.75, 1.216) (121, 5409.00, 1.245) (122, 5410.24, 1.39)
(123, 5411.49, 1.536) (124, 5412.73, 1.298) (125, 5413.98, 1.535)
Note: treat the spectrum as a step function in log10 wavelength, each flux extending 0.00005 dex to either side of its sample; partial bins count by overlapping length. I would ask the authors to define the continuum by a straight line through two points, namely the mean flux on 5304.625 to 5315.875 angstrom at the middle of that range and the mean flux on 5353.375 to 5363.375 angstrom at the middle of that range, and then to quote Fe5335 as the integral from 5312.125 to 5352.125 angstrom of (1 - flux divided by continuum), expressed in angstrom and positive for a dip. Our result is 2.9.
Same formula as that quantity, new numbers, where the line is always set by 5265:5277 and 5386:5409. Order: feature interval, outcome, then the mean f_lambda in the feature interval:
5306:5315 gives -2.1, 1.63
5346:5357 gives -1.6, 1.59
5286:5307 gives -3.8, 1.53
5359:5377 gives -0.6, 1.47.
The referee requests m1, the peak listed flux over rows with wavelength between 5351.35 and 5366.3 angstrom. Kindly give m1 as 1.73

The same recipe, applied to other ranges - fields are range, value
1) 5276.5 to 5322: 1.703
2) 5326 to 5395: 2.061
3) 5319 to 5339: 1.682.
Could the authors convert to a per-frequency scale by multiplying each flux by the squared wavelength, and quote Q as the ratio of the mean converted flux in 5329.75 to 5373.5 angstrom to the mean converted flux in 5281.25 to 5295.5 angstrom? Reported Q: 1.0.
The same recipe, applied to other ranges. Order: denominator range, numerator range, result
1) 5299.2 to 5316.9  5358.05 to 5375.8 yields 0.95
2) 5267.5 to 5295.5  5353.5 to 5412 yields 1.11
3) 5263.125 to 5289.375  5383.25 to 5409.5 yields 1.14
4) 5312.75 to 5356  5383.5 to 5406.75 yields 1.02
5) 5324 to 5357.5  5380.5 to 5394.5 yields 1.11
